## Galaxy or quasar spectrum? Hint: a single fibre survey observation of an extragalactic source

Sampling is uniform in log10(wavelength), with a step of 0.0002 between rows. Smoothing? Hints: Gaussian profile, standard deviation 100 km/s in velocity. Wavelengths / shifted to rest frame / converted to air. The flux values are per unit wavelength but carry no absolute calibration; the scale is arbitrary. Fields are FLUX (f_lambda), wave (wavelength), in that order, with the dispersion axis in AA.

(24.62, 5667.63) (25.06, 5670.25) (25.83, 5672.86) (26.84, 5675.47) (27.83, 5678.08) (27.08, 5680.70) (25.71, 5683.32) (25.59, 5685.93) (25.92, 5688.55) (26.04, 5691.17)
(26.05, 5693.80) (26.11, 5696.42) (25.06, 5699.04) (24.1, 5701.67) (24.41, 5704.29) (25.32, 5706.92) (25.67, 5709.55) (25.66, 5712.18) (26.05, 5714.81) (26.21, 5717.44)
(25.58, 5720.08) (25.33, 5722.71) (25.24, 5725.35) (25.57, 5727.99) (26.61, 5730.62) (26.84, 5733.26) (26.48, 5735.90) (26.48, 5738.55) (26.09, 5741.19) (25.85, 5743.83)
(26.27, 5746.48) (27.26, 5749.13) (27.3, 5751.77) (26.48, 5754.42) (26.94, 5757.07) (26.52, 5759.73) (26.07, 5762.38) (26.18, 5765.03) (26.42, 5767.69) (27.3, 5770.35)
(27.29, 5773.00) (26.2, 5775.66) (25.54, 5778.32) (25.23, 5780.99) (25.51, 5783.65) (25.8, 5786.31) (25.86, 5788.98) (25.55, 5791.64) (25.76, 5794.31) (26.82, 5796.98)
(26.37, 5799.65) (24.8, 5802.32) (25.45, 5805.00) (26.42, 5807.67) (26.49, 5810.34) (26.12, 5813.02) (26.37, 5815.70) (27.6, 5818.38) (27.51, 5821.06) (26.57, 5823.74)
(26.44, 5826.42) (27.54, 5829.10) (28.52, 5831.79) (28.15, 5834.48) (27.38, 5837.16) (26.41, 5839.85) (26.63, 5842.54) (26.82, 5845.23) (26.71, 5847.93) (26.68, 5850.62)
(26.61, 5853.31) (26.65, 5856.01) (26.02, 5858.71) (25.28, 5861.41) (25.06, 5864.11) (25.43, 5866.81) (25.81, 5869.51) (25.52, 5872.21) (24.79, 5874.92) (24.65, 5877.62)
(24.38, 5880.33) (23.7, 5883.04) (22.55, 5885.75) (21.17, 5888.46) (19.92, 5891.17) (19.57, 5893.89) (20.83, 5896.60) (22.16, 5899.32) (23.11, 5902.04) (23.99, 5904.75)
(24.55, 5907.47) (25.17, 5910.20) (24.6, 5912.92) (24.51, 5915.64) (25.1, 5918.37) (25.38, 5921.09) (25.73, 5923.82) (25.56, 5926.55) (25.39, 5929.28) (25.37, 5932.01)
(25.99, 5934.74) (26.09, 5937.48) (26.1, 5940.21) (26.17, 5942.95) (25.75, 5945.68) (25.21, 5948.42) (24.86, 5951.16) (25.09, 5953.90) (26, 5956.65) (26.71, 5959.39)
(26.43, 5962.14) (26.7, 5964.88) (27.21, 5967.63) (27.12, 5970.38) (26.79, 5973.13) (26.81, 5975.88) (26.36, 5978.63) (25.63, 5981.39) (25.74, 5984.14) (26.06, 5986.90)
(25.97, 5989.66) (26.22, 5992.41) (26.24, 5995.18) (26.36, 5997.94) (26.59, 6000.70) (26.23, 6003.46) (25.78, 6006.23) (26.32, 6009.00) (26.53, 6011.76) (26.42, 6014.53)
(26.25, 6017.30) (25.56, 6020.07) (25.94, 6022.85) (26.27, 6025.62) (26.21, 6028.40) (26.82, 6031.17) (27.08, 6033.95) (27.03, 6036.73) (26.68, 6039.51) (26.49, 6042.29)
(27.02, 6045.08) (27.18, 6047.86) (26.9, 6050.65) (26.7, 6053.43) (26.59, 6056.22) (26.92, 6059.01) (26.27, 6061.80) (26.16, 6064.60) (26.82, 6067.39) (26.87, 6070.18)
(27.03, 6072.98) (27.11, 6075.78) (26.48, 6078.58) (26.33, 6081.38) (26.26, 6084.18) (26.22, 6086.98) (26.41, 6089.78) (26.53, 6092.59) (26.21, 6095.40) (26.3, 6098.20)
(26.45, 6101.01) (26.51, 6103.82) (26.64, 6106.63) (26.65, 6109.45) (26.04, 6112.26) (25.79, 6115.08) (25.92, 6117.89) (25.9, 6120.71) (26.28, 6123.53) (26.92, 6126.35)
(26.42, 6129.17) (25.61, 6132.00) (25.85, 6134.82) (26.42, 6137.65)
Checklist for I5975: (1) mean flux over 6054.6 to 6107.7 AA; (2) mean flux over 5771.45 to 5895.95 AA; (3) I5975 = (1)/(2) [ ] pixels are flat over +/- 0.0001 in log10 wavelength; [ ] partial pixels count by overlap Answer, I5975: 1.0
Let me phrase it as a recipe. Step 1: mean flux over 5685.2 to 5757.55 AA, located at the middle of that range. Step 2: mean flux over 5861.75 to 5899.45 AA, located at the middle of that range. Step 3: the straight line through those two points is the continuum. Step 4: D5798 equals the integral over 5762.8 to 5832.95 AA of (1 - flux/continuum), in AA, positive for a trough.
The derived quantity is -4.8 AA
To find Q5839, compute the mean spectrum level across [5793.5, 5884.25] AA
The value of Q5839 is 26.2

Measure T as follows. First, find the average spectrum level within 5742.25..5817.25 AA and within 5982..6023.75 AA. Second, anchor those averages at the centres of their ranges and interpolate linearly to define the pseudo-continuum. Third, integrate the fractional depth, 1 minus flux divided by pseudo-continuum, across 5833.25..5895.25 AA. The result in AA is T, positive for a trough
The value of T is 2.8 AA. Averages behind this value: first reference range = 26.2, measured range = 25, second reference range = 26.1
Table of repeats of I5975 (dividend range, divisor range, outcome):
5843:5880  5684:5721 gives 1.01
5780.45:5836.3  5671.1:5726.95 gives 1.03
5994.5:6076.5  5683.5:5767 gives 1.02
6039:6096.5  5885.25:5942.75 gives 1.11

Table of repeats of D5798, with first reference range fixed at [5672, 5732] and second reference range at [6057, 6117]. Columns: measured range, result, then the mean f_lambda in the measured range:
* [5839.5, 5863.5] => -0.3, 26.4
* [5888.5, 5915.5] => 3.6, 22.7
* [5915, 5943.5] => 0.7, 25.6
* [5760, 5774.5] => -0.4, 26.6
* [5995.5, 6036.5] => 0.0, 26.3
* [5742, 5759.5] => -0.5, 26.7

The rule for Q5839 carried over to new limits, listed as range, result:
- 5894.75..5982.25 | 25.4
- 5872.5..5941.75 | 24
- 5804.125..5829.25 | 26.6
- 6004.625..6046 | 26.4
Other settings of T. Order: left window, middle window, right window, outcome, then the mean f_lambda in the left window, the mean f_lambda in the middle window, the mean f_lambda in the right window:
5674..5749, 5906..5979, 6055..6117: 1.33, 25.9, 25.8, 26.5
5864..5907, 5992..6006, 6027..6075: -0.35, 23.3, 26.3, 26.8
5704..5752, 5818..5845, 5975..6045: -1.16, 26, 27.3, 26.3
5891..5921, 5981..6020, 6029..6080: -1.01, 23.3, 26.2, 26.8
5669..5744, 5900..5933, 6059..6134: 1.70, 25.9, 24.8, 26.4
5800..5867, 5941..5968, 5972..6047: 0.46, 26.6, 26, 26.4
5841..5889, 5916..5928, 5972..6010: 0.17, 25.3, 25.4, 26.2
